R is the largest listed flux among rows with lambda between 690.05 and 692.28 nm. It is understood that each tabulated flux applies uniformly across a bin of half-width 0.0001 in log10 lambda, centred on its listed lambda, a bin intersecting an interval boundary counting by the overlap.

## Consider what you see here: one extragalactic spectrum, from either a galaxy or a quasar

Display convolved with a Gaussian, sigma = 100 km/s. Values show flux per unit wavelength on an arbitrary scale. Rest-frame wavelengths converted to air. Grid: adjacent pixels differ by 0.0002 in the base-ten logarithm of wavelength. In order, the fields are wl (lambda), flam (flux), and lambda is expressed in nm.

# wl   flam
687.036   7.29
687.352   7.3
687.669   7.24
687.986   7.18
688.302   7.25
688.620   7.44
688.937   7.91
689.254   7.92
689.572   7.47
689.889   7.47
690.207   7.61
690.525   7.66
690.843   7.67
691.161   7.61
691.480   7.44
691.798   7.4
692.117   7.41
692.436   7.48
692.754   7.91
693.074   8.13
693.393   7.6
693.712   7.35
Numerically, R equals 7.67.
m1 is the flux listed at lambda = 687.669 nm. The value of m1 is 7.24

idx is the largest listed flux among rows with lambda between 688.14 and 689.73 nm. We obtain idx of 7.92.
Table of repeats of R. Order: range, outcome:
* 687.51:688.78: 7.44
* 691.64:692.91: 7.91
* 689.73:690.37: 7.61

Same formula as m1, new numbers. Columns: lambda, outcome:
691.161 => 7.61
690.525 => 7.66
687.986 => 7.18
